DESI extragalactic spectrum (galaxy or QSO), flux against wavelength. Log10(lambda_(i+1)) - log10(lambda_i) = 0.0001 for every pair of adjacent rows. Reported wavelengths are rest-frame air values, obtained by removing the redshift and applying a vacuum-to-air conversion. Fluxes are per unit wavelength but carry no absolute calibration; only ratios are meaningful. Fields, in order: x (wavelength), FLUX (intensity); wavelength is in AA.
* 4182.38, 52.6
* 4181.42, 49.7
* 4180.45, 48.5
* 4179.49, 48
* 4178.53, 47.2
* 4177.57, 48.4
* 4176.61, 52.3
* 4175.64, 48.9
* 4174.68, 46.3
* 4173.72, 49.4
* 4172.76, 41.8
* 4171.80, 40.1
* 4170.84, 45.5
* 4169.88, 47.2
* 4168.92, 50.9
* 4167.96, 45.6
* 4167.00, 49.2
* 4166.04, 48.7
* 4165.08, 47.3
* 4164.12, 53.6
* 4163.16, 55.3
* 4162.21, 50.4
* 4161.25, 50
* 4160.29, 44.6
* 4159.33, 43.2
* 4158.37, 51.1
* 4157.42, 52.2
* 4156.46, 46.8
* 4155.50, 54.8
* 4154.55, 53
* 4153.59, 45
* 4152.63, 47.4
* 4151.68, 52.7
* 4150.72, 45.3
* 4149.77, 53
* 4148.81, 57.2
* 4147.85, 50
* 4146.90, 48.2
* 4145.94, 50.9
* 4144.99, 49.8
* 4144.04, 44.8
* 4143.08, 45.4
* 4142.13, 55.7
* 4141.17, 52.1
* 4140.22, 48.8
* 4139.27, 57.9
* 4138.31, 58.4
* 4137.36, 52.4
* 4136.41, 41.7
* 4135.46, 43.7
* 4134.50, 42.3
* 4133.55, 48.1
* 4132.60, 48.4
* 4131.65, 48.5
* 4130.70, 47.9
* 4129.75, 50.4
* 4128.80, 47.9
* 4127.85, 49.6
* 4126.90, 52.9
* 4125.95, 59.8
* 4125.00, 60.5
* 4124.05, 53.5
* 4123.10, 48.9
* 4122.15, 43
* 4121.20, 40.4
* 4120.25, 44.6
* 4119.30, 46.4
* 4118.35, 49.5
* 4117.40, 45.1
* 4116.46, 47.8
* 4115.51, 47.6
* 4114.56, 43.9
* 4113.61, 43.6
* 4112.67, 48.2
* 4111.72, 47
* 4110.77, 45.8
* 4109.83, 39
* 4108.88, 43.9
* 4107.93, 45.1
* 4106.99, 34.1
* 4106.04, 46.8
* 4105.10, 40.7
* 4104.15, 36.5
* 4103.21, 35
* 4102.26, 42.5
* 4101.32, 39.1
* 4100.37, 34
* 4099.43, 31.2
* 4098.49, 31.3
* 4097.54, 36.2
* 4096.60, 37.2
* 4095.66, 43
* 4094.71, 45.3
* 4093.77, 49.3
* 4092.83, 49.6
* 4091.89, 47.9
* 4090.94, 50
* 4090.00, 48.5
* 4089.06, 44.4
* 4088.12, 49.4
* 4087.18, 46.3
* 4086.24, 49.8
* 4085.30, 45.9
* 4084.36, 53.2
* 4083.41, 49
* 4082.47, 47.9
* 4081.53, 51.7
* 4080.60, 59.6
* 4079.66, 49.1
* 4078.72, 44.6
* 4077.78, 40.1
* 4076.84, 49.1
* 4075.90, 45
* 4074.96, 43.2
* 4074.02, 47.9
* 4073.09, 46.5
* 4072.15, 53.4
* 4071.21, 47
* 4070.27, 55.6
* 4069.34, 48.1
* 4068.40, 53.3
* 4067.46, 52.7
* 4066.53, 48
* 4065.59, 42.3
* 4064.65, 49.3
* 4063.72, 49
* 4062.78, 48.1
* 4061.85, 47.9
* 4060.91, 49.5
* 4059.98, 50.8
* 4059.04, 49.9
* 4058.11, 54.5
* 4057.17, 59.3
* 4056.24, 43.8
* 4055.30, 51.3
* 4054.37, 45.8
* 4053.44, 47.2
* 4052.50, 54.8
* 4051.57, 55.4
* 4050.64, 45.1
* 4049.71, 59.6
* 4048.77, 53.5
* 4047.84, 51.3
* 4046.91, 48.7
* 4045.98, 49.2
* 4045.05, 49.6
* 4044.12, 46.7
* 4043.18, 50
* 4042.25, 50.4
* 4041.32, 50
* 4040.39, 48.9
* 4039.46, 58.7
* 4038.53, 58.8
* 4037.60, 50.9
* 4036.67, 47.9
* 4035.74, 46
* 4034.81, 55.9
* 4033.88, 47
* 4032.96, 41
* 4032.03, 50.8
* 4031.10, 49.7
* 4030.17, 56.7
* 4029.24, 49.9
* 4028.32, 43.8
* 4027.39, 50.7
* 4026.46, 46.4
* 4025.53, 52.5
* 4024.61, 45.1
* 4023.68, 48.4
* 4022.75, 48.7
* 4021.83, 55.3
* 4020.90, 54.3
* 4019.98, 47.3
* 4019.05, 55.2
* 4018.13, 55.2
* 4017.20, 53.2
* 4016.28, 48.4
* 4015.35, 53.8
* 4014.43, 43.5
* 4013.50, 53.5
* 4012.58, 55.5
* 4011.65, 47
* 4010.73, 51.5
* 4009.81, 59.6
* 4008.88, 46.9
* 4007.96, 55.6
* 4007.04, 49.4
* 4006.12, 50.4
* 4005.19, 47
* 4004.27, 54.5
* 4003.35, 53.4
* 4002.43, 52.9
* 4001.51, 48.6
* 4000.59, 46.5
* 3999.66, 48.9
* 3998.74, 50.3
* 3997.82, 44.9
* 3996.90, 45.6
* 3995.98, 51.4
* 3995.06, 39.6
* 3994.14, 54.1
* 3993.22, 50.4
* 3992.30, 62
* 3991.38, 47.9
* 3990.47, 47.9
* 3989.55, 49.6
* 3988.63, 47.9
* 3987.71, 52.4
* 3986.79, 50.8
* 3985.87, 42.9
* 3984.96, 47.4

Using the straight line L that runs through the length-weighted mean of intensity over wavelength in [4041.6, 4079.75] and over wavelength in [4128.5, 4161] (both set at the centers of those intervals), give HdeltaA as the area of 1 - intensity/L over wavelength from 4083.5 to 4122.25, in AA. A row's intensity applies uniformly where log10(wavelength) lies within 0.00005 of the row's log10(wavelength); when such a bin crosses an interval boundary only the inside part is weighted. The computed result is 4.51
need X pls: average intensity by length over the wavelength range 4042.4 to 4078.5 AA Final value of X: 49.5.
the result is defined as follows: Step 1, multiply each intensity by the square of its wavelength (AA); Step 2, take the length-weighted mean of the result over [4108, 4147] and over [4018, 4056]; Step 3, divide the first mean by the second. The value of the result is 1.0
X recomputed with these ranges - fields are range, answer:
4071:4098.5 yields 47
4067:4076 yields 49.4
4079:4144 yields 46.5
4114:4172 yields 49.2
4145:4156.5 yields 50.5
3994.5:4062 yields 50.4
